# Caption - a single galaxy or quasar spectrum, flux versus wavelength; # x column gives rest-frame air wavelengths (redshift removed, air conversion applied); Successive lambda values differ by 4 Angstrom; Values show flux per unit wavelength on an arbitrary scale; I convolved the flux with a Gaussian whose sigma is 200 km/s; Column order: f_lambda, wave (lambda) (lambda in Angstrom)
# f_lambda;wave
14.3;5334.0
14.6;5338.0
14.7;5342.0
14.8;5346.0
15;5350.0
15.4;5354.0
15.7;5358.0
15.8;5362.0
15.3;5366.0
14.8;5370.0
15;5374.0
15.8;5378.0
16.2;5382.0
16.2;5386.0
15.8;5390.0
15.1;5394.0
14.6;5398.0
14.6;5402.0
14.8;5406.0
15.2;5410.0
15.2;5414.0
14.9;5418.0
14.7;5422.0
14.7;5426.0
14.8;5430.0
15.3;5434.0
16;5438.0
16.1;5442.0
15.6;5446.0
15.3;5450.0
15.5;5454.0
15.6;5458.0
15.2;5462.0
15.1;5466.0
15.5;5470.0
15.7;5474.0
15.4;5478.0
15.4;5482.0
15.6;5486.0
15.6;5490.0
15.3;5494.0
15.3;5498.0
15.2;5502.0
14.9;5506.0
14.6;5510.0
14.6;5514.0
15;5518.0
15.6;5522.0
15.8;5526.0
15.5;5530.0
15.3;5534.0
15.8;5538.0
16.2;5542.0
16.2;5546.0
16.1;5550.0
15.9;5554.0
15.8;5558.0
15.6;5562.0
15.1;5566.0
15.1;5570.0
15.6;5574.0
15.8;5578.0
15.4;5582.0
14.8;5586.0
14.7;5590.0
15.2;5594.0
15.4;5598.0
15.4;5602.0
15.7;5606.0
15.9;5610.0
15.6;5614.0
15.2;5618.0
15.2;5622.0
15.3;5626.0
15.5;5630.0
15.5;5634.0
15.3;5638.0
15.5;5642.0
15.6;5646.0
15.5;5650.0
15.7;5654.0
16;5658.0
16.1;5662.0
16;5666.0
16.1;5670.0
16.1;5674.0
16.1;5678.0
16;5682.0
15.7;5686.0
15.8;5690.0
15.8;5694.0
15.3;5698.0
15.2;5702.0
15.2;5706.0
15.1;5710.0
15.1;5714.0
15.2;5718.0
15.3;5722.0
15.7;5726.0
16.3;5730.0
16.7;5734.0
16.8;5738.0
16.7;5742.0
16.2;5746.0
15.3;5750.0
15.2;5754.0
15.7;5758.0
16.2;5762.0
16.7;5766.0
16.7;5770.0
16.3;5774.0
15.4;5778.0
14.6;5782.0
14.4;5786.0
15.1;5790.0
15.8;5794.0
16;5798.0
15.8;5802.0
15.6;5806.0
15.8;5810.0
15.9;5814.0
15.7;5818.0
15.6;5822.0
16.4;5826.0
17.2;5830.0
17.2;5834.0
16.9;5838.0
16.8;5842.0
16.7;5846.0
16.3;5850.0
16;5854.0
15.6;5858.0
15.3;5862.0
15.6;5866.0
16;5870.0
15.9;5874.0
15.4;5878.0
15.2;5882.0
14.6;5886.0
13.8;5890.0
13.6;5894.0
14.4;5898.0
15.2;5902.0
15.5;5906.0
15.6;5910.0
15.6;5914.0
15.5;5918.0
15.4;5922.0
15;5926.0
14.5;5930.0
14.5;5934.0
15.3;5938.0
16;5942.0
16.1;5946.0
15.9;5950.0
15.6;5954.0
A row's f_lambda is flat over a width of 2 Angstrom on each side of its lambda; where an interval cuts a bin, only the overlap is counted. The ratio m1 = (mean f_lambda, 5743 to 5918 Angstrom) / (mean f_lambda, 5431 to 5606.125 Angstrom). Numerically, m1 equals 1.0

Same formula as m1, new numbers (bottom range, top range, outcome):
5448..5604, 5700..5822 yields 1.02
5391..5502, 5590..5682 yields 1.02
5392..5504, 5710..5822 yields 1.03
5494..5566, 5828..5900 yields 1.01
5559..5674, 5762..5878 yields 1.03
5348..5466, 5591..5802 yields 1.02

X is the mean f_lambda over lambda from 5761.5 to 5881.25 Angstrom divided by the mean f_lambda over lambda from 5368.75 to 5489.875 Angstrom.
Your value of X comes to 1.04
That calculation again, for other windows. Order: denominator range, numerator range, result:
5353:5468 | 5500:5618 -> 1.01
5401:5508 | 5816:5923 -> 1.03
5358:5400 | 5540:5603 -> 1.00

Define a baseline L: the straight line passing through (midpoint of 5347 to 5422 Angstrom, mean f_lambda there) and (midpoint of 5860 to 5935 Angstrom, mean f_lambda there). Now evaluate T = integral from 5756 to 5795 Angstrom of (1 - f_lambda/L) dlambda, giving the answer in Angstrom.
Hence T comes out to -1.4 Angstrom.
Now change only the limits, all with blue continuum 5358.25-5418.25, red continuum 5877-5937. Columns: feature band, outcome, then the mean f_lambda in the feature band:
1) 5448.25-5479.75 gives -0.33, 15.4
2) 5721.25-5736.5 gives -1.04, 16.1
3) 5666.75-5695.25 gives -1.62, 15.9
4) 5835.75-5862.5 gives -2.37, 16.3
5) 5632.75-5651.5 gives -0.45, 15.5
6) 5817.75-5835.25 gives -1.73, 16.5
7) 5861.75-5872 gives -0.51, 15.7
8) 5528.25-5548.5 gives -0.82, 15.8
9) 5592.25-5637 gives -0.90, 15.4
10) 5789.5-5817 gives -1.38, 15.7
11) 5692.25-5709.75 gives -0.31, 15.3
